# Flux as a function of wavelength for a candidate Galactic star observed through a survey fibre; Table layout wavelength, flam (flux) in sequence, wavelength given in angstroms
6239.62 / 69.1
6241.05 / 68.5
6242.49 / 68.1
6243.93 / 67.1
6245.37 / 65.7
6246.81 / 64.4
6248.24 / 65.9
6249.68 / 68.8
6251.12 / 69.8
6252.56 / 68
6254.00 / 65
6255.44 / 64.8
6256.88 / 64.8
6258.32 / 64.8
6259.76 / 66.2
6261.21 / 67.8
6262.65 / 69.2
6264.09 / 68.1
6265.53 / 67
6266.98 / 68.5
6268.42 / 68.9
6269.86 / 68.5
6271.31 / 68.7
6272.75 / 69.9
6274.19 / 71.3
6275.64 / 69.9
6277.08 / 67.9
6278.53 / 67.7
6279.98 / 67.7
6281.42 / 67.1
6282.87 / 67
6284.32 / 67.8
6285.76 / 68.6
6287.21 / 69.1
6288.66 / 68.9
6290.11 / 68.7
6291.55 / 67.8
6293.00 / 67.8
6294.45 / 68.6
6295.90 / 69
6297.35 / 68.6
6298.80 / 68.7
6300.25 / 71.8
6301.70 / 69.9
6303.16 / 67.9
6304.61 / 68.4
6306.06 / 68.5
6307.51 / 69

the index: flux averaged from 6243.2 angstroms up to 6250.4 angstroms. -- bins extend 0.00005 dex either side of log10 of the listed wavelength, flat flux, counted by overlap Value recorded 66.4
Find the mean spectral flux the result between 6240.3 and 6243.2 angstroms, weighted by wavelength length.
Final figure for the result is 68.4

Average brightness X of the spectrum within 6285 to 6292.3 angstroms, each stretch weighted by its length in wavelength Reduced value 68.7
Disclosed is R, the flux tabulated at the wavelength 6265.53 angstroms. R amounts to 67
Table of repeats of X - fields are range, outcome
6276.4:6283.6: 67.4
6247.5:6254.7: 67.6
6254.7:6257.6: 64.8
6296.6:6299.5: 68.7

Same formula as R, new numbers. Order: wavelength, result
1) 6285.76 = 68.6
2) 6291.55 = 67.8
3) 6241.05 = 68.5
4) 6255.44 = 64.8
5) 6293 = 67.8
